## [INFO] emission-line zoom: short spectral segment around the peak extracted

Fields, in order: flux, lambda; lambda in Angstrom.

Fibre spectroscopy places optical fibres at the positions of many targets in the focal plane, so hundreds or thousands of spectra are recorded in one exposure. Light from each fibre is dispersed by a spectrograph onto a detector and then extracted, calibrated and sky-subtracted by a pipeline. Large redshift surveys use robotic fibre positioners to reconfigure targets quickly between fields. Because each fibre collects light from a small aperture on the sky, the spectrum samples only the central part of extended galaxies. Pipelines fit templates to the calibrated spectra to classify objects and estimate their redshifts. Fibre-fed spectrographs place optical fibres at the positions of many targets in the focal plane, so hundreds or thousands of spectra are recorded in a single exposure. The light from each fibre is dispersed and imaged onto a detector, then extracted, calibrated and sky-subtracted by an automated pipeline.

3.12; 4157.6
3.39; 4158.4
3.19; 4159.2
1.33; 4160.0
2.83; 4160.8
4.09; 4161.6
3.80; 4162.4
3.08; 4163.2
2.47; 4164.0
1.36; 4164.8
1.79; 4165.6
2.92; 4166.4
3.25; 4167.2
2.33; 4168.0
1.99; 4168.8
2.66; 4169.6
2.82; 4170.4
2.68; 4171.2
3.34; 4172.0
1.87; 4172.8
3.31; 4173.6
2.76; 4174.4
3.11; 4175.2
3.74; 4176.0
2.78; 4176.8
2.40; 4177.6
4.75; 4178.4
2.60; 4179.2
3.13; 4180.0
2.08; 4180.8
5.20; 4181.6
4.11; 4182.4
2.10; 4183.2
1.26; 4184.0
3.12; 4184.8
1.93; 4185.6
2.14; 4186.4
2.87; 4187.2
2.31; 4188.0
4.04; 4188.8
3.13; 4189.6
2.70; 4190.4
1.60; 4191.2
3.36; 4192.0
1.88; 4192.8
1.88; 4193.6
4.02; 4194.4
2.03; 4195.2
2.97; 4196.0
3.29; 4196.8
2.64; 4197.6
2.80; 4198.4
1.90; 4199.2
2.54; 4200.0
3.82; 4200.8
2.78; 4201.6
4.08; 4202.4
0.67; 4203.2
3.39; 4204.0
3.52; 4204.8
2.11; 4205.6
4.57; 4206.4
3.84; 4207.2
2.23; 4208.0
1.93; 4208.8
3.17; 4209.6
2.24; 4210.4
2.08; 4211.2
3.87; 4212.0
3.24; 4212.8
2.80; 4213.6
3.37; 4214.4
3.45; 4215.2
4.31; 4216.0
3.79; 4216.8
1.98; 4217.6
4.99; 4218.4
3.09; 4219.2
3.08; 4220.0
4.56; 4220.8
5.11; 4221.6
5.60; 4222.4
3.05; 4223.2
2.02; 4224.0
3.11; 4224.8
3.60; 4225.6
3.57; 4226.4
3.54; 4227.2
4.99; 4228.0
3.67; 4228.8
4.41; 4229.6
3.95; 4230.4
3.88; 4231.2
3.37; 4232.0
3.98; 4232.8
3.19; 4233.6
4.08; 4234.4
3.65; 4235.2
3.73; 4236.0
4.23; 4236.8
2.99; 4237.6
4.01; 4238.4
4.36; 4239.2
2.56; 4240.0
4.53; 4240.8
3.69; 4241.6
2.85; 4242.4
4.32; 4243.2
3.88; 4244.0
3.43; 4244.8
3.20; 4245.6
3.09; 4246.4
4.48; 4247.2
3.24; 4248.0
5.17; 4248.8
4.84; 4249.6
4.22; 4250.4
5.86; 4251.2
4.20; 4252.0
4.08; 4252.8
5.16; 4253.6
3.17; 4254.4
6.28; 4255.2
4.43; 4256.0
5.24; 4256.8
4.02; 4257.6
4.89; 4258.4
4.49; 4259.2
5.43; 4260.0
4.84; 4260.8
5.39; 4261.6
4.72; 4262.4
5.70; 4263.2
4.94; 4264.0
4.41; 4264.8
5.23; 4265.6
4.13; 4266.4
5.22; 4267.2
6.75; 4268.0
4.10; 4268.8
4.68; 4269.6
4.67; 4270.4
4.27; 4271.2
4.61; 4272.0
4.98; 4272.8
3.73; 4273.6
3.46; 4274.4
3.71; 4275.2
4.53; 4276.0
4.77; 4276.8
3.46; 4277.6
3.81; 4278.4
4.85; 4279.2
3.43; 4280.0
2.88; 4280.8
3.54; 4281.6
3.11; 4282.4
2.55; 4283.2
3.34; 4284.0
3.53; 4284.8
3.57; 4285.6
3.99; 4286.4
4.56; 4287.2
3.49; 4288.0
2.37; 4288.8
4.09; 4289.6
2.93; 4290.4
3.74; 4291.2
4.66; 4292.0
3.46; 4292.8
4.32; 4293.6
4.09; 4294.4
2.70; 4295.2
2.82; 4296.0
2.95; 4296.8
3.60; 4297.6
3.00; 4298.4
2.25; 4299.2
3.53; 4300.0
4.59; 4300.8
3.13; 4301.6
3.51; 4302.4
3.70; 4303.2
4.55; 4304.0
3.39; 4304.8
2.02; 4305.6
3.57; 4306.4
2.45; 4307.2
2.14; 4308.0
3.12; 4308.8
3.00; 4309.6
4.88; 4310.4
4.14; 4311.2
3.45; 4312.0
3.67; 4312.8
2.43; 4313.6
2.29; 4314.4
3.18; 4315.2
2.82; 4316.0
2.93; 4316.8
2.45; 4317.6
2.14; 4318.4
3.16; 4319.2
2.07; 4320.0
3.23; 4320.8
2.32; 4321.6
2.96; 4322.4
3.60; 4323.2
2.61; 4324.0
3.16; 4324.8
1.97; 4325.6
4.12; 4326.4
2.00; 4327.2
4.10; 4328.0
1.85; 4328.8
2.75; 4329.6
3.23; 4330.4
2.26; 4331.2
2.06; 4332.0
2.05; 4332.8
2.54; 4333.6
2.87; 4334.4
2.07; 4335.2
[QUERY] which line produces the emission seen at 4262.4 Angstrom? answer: C III] 1909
